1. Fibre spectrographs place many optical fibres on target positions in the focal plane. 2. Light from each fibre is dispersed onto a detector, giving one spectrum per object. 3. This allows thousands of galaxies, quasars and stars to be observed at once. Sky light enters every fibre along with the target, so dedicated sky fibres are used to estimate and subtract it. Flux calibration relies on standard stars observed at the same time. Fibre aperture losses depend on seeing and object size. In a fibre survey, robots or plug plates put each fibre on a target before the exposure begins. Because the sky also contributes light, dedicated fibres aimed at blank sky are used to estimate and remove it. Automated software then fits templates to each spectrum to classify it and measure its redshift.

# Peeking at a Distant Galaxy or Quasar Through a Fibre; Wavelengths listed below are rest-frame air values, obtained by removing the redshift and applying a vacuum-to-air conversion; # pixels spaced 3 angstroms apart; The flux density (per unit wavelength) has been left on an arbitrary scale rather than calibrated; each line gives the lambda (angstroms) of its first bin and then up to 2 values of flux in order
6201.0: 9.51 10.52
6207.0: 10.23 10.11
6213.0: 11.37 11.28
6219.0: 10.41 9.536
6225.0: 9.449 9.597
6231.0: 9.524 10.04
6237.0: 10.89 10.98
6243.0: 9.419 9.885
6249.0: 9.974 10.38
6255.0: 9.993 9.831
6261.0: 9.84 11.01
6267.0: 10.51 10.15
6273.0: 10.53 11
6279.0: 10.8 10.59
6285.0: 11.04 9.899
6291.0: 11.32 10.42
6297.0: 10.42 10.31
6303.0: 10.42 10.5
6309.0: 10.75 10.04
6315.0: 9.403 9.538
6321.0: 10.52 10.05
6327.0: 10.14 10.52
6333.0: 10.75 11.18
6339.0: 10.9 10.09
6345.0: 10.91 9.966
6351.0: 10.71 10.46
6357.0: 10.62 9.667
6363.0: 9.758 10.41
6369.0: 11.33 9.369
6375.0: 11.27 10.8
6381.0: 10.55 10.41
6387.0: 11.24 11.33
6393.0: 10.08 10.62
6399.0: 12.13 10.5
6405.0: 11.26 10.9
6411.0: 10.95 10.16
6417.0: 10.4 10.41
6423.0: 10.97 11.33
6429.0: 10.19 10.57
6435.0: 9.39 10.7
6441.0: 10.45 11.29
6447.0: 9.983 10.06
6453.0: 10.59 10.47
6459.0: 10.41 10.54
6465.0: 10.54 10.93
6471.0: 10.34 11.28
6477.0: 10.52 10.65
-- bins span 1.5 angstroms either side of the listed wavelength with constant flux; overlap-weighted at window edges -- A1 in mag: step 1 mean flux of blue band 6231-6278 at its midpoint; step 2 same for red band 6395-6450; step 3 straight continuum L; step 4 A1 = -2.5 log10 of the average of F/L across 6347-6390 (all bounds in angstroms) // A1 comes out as 0.00 mag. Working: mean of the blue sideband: 10.3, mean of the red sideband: 10.7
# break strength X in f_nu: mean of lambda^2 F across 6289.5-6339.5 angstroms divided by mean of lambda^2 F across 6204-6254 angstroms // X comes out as 1.05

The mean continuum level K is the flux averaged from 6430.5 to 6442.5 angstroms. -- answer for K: 10.3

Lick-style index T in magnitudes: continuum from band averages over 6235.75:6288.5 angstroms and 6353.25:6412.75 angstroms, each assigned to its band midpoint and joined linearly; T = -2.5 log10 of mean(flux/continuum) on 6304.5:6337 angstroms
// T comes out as 0.02 mag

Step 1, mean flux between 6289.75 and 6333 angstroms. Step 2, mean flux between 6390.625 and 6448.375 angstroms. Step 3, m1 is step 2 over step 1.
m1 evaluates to 1.03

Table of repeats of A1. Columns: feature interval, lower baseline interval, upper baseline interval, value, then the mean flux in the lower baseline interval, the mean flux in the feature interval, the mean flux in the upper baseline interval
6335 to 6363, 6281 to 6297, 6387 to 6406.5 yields 0.04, 10.6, 10.4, 11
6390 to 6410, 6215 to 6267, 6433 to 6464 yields -0.06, 10.1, 10.9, 10.4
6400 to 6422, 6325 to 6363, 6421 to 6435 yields -0.01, 10.5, 10.7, 10.6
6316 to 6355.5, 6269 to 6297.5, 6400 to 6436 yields 0.02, 10.6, 10.4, 10.6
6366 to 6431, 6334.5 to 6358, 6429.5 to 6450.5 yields -0.03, 10.6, 10.8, 10.4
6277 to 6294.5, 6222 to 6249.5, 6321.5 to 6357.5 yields -0.05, 9.95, 10.7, 10.5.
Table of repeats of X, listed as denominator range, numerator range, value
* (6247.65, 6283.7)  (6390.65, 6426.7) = 1.09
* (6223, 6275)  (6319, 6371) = 1.06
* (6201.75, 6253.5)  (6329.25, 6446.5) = 1.10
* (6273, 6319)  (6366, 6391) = 1.06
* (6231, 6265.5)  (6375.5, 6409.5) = 1.12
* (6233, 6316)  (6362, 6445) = 1.07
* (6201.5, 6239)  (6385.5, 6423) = 1.12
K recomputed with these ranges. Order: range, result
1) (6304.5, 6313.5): 10.4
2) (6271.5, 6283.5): 10.7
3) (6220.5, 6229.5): 9.53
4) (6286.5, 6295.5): 10.5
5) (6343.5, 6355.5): 10.5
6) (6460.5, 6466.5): 10.5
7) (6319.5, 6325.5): 10.3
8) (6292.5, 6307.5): 10.4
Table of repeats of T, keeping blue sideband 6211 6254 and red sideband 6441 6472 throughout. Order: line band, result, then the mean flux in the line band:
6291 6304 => -0.02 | 10.5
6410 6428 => -0.02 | 10.7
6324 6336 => -0.02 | 10.5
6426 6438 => 0.02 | 10.3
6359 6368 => 0.04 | 10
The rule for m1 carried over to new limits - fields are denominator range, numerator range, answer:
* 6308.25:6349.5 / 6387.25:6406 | 1.06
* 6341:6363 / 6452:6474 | 1.03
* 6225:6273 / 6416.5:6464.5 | 1.04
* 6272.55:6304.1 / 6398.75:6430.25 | 1.02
